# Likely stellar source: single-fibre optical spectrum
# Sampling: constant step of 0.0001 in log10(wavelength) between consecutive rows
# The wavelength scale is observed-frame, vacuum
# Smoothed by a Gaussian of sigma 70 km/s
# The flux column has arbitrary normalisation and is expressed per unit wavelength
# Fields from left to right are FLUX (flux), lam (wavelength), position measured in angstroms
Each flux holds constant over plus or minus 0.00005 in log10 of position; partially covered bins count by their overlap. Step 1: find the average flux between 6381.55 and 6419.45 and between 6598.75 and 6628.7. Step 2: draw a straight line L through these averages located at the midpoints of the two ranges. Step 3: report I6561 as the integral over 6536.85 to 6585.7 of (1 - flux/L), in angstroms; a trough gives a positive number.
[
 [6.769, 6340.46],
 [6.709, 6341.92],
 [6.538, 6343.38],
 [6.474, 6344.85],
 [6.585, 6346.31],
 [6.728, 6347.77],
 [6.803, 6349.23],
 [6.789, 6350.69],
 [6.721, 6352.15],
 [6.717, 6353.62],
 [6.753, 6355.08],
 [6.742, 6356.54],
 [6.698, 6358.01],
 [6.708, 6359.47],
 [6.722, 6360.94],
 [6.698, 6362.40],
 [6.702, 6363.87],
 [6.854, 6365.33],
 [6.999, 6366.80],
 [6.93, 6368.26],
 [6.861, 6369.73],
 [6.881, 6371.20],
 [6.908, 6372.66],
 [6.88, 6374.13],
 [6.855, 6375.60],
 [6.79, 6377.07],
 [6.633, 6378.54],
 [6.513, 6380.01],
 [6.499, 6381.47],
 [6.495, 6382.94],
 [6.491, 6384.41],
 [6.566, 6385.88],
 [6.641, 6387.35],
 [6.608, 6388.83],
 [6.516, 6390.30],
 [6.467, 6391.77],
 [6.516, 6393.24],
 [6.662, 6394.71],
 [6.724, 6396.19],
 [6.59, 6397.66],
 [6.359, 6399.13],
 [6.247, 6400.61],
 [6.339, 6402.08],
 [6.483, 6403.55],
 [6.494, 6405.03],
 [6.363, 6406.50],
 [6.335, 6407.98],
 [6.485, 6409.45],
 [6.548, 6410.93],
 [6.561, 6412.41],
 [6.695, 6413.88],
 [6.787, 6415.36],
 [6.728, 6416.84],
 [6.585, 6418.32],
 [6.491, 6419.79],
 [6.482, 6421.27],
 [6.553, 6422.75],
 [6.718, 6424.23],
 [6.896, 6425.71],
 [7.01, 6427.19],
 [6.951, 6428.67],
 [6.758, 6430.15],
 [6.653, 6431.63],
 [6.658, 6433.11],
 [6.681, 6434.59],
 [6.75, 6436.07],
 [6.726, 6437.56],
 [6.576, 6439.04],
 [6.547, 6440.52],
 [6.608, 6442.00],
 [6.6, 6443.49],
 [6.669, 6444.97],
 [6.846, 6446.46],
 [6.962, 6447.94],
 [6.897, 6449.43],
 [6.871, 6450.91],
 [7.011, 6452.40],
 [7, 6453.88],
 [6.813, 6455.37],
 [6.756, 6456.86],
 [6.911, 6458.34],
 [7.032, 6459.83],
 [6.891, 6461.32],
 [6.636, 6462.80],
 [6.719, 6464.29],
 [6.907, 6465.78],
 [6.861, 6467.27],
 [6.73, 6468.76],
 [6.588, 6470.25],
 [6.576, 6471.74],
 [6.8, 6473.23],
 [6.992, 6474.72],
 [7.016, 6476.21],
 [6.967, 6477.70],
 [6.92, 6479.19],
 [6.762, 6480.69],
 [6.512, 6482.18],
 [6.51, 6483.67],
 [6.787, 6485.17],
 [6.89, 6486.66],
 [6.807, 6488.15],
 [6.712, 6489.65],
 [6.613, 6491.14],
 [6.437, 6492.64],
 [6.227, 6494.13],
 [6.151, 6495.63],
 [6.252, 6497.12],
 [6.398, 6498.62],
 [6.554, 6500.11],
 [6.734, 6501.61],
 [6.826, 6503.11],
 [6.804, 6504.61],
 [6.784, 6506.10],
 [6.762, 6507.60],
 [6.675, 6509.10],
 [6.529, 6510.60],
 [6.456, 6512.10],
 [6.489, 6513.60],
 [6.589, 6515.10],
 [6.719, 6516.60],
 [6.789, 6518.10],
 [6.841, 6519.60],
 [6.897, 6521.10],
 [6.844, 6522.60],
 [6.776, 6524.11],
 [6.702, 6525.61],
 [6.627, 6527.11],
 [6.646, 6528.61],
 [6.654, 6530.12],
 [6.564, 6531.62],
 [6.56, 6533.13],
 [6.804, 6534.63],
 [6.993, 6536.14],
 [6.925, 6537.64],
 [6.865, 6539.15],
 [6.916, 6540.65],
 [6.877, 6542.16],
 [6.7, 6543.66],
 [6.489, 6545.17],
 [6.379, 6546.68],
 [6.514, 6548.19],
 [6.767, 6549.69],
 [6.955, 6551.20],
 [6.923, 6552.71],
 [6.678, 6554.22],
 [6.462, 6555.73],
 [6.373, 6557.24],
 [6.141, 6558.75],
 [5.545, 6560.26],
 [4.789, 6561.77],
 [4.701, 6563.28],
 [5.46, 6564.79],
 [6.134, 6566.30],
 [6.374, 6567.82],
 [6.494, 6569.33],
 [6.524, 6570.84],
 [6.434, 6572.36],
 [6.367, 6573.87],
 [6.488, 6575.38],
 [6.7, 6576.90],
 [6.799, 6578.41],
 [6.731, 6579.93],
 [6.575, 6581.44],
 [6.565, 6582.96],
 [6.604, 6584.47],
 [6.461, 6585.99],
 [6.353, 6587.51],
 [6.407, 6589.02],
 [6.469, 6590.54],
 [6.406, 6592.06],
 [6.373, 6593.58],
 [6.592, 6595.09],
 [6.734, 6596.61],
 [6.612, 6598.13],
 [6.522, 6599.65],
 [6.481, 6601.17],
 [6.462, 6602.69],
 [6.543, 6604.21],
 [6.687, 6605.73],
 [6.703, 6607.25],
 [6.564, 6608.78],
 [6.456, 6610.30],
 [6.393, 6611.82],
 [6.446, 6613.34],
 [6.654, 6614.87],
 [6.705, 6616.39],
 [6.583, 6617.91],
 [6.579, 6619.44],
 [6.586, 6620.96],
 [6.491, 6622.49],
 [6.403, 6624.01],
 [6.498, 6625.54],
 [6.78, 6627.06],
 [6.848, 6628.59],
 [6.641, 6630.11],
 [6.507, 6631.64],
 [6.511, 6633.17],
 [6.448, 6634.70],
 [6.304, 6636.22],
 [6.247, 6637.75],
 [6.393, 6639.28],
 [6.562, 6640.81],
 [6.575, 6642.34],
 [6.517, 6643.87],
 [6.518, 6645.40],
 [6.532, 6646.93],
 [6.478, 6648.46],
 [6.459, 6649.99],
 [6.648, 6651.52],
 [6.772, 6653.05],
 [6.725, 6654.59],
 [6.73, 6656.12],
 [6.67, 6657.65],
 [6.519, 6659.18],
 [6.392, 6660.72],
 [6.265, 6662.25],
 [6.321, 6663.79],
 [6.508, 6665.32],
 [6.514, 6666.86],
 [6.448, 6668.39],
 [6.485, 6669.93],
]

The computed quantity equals 1.04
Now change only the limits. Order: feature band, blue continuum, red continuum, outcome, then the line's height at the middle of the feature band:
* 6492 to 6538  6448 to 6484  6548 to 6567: -1.5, 6.44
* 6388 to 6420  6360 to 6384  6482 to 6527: 1.0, 6.73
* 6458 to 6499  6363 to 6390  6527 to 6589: -0.8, 6.57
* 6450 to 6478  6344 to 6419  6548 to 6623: -1.2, 6.55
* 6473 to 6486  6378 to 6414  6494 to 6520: -0.5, 6.57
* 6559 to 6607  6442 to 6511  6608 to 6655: 1.9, 6.6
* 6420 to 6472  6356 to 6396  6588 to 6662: -0.9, 6.65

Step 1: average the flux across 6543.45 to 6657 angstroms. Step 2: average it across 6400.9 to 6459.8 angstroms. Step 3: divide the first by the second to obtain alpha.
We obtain 0.97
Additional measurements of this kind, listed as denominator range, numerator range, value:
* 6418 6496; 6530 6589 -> 0.96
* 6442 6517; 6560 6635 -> 0.96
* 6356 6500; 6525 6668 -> 0.97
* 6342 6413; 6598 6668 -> 0.99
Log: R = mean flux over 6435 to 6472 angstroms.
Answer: 6.78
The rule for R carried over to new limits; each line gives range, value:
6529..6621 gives 6.48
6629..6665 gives 6.51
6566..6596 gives 6.5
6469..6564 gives 6.6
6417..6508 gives 6.72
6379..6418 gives 6.53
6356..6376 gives 6.82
